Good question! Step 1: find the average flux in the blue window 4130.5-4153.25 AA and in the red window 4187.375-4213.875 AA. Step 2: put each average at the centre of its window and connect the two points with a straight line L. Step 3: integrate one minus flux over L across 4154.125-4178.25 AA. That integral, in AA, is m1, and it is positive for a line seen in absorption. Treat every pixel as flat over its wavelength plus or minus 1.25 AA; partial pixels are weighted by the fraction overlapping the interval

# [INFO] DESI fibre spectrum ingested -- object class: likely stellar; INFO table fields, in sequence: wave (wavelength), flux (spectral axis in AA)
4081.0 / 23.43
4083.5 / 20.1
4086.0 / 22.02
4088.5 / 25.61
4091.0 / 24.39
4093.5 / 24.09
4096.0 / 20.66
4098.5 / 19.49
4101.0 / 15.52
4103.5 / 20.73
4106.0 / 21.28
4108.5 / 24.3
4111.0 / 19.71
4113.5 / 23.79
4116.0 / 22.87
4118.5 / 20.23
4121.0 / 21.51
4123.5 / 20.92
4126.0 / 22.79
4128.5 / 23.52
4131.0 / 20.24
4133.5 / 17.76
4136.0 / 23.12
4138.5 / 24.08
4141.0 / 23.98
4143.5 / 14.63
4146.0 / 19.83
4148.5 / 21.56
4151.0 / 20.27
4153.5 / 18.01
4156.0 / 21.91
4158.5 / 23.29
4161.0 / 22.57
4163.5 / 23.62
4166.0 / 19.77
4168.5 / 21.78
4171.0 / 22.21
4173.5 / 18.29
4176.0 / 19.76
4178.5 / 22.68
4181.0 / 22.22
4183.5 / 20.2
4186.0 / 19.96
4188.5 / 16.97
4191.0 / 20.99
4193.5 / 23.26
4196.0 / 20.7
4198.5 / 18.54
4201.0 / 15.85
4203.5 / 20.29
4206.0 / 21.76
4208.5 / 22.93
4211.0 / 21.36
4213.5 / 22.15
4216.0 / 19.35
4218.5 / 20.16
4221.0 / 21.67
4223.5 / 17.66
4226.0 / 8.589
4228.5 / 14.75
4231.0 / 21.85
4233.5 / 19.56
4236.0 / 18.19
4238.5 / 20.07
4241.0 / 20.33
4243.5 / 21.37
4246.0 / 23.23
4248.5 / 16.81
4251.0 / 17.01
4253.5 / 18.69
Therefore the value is -1.14 AA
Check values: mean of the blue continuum 20.5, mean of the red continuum 20.4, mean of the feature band 21.4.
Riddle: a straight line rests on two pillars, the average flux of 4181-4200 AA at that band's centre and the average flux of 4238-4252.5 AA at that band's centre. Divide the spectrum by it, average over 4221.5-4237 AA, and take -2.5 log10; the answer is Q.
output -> 0.17 mag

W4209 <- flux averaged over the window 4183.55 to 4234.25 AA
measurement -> 19.4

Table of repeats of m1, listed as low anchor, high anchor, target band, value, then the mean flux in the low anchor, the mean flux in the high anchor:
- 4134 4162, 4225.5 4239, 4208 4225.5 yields -1.9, 21.1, 17.5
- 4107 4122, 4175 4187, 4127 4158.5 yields 1.1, 22.1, 21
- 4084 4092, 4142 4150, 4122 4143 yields -1.9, 23.6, 18.9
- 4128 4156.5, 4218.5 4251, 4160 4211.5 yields -2.7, 20.6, 18.7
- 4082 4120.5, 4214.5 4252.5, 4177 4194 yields -0.8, 21.7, 18.7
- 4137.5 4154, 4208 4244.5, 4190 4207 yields -0.5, 20.4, 19.2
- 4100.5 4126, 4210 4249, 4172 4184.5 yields -0.3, 21.3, 19.2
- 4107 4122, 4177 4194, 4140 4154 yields 1.1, 22.1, 20.8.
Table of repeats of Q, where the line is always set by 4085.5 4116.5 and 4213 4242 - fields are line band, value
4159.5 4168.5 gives -0.09 mag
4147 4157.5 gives 0.00 mag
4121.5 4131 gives -0.04 mag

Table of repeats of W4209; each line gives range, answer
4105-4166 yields 21.5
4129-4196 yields 20.9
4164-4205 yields 20.3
